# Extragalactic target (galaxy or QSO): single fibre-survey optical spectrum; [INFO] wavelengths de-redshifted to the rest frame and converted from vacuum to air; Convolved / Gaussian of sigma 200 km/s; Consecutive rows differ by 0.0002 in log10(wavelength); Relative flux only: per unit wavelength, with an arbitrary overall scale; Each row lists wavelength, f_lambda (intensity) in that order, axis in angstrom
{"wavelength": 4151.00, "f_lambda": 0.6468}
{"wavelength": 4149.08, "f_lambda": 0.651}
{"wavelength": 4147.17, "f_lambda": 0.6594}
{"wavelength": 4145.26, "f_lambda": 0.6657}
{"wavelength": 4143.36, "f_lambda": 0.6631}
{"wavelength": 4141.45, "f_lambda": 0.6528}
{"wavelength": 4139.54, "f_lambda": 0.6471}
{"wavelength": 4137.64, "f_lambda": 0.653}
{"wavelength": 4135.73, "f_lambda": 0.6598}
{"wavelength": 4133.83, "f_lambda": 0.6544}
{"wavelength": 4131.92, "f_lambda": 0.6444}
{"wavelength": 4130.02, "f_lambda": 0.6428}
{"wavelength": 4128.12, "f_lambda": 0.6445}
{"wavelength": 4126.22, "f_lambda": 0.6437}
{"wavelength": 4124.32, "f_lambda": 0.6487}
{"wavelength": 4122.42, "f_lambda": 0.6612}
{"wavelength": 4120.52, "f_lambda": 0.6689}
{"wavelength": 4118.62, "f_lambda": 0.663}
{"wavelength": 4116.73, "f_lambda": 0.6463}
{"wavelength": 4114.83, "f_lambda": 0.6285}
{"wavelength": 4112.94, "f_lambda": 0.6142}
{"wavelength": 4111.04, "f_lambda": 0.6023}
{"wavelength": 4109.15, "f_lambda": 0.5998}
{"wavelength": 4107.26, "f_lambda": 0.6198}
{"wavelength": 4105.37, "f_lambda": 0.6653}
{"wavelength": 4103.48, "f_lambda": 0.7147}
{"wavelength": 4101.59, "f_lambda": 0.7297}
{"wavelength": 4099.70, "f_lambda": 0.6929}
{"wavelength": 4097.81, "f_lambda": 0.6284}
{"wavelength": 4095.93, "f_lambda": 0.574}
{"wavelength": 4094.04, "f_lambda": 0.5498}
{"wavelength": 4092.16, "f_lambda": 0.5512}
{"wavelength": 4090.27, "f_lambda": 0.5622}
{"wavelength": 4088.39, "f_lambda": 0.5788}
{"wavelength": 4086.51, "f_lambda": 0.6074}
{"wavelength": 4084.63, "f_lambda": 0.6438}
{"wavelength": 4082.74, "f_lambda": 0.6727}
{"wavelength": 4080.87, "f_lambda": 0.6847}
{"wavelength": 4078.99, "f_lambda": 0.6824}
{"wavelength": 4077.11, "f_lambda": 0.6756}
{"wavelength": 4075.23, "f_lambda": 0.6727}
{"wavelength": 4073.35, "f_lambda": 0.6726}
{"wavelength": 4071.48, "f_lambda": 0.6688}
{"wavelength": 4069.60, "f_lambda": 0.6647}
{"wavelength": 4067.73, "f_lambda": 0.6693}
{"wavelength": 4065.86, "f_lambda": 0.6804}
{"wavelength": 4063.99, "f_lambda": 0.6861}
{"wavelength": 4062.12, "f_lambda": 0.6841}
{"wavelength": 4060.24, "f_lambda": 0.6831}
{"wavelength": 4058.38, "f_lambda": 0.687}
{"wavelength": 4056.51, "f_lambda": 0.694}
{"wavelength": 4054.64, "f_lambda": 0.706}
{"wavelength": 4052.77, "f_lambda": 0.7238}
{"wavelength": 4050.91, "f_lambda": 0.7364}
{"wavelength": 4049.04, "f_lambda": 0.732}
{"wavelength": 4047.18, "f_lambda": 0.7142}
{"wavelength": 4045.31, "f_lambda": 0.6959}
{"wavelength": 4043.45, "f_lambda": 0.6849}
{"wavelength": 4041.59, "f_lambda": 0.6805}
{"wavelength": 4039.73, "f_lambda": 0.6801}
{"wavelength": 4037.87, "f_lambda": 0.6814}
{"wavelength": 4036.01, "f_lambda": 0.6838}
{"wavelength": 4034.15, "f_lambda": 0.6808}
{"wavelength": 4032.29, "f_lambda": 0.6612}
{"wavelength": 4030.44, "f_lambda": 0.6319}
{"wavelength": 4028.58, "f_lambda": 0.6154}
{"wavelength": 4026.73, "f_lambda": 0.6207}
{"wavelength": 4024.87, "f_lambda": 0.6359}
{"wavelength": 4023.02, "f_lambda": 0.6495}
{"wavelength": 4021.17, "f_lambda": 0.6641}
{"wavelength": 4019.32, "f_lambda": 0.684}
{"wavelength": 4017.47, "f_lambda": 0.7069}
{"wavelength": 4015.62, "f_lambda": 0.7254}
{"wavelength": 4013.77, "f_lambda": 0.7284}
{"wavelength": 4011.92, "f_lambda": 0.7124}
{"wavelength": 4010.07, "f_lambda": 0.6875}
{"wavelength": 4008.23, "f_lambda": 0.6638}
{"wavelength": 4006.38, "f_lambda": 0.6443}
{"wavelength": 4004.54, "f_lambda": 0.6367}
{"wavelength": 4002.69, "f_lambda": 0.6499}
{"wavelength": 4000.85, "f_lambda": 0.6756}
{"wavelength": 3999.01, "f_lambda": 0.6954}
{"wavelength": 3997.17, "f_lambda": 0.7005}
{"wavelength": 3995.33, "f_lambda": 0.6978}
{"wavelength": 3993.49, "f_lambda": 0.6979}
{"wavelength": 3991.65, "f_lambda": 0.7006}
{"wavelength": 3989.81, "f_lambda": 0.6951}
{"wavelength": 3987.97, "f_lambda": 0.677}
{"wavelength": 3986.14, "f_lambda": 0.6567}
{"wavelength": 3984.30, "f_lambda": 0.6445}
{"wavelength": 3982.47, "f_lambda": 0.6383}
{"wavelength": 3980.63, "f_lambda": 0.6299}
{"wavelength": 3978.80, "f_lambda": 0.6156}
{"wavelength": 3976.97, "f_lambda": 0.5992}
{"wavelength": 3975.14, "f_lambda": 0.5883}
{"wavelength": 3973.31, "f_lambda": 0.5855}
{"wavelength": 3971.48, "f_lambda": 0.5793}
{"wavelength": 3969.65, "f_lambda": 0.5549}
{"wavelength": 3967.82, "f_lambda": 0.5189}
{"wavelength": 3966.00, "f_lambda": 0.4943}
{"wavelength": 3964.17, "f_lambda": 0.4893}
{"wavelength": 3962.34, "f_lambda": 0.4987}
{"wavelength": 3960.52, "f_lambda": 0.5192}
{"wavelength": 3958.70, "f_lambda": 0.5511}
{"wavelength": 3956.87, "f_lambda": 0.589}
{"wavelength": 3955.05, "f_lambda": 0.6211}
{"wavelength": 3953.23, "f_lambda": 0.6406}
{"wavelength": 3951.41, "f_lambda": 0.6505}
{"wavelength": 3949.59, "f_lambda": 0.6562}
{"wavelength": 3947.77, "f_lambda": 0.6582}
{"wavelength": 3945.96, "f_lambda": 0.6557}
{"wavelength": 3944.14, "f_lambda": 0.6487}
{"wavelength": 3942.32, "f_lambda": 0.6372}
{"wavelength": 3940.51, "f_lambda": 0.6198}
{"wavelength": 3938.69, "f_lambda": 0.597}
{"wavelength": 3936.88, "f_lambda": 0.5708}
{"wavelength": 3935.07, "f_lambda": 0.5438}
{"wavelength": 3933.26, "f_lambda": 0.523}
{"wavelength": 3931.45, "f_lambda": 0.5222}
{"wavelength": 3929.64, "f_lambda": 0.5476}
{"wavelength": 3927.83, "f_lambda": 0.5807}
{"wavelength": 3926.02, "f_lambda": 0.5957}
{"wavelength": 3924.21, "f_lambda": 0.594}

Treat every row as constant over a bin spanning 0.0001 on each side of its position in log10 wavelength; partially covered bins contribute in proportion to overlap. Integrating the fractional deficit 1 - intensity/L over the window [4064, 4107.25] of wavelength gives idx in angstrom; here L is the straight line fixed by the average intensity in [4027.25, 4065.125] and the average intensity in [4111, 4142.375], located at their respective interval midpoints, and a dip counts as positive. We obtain 1.26 angstrom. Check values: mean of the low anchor 0.686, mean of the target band 0.648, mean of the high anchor 0.647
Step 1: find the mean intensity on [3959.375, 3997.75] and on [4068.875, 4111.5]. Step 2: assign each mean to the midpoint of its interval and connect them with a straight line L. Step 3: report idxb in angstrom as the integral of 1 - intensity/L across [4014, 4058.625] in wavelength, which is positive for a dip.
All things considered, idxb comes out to -4.2 angstrom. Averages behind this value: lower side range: 0.608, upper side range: 0.64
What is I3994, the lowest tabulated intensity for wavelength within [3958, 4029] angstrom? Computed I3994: 0.4893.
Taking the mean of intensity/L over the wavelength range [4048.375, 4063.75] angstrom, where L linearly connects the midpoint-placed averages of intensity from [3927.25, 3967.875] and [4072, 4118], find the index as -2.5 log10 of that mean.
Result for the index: -0.13 mag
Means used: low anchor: 0.581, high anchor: 0.637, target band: 0.704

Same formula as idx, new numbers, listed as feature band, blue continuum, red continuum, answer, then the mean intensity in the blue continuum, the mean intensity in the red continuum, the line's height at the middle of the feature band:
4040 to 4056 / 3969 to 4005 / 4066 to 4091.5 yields -1.44 angstrom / 0.647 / 0.65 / 0.649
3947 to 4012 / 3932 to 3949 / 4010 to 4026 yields 2.29 angstrom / 0.606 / 0.687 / 0.647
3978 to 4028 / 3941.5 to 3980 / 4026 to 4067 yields -2.85 angstrom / 0.588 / 0.684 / 0.636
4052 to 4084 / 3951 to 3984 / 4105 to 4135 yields -3.31 angstrom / 0.576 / 0.64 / 0.618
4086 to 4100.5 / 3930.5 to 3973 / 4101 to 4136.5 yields 1.07 angstrom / 0.58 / 0.649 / 0.639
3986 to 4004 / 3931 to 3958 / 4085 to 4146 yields -1.95 angstrom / 0.61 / 0.637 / 0.618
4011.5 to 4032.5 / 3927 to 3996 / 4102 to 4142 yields -1.68 angstrom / 0.602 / 0.647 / 0.619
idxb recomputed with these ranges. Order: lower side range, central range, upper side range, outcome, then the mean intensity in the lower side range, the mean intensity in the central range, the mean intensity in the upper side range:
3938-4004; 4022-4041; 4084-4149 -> -0.81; 0.62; 0.655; 0.638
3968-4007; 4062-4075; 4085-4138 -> -0.76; 0.644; 0.675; 0.634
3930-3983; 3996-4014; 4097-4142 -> -2.17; 0.585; 0.678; 0.651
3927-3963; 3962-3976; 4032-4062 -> 1.74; 0.592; 0.54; 0.696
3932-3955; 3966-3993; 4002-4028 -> 1.13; 0.616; 0.617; 0.672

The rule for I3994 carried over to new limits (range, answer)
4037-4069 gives 0.6693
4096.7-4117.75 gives 0.5998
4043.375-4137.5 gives 0.5498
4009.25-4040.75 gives 0.6154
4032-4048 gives 0.6612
